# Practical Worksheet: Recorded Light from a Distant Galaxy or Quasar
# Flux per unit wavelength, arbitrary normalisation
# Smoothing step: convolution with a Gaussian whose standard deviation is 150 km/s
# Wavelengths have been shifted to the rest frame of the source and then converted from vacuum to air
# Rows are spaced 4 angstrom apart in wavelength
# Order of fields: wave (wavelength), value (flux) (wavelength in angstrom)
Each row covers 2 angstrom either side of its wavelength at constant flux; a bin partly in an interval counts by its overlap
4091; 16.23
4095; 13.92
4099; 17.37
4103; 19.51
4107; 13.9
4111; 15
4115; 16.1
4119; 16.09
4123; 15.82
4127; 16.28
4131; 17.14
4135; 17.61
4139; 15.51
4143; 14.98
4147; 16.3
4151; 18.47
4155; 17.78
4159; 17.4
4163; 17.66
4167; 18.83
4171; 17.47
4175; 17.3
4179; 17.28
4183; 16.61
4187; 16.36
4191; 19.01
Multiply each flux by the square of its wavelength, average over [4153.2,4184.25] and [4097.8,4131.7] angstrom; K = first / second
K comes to 1.11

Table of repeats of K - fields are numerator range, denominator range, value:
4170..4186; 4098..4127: 1.09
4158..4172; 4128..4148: 1.11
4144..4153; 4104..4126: 1.11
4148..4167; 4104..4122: 1.17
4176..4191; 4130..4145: 1.08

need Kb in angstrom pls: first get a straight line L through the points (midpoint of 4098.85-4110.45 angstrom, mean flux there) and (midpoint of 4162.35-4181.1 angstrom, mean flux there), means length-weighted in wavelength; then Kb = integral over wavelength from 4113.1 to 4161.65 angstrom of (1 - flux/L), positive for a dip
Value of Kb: 1.5 angstrom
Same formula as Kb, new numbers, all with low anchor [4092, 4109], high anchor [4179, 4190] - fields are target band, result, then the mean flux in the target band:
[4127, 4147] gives 0.20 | 16.3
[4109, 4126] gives 0.56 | 15.8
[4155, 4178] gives -1.38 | 17.7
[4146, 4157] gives -0.69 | 17.6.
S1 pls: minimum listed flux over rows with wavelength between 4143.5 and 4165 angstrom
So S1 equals 16.3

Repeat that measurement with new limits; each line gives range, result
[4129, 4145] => 14.98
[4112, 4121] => 16.09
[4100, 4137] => 13.9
